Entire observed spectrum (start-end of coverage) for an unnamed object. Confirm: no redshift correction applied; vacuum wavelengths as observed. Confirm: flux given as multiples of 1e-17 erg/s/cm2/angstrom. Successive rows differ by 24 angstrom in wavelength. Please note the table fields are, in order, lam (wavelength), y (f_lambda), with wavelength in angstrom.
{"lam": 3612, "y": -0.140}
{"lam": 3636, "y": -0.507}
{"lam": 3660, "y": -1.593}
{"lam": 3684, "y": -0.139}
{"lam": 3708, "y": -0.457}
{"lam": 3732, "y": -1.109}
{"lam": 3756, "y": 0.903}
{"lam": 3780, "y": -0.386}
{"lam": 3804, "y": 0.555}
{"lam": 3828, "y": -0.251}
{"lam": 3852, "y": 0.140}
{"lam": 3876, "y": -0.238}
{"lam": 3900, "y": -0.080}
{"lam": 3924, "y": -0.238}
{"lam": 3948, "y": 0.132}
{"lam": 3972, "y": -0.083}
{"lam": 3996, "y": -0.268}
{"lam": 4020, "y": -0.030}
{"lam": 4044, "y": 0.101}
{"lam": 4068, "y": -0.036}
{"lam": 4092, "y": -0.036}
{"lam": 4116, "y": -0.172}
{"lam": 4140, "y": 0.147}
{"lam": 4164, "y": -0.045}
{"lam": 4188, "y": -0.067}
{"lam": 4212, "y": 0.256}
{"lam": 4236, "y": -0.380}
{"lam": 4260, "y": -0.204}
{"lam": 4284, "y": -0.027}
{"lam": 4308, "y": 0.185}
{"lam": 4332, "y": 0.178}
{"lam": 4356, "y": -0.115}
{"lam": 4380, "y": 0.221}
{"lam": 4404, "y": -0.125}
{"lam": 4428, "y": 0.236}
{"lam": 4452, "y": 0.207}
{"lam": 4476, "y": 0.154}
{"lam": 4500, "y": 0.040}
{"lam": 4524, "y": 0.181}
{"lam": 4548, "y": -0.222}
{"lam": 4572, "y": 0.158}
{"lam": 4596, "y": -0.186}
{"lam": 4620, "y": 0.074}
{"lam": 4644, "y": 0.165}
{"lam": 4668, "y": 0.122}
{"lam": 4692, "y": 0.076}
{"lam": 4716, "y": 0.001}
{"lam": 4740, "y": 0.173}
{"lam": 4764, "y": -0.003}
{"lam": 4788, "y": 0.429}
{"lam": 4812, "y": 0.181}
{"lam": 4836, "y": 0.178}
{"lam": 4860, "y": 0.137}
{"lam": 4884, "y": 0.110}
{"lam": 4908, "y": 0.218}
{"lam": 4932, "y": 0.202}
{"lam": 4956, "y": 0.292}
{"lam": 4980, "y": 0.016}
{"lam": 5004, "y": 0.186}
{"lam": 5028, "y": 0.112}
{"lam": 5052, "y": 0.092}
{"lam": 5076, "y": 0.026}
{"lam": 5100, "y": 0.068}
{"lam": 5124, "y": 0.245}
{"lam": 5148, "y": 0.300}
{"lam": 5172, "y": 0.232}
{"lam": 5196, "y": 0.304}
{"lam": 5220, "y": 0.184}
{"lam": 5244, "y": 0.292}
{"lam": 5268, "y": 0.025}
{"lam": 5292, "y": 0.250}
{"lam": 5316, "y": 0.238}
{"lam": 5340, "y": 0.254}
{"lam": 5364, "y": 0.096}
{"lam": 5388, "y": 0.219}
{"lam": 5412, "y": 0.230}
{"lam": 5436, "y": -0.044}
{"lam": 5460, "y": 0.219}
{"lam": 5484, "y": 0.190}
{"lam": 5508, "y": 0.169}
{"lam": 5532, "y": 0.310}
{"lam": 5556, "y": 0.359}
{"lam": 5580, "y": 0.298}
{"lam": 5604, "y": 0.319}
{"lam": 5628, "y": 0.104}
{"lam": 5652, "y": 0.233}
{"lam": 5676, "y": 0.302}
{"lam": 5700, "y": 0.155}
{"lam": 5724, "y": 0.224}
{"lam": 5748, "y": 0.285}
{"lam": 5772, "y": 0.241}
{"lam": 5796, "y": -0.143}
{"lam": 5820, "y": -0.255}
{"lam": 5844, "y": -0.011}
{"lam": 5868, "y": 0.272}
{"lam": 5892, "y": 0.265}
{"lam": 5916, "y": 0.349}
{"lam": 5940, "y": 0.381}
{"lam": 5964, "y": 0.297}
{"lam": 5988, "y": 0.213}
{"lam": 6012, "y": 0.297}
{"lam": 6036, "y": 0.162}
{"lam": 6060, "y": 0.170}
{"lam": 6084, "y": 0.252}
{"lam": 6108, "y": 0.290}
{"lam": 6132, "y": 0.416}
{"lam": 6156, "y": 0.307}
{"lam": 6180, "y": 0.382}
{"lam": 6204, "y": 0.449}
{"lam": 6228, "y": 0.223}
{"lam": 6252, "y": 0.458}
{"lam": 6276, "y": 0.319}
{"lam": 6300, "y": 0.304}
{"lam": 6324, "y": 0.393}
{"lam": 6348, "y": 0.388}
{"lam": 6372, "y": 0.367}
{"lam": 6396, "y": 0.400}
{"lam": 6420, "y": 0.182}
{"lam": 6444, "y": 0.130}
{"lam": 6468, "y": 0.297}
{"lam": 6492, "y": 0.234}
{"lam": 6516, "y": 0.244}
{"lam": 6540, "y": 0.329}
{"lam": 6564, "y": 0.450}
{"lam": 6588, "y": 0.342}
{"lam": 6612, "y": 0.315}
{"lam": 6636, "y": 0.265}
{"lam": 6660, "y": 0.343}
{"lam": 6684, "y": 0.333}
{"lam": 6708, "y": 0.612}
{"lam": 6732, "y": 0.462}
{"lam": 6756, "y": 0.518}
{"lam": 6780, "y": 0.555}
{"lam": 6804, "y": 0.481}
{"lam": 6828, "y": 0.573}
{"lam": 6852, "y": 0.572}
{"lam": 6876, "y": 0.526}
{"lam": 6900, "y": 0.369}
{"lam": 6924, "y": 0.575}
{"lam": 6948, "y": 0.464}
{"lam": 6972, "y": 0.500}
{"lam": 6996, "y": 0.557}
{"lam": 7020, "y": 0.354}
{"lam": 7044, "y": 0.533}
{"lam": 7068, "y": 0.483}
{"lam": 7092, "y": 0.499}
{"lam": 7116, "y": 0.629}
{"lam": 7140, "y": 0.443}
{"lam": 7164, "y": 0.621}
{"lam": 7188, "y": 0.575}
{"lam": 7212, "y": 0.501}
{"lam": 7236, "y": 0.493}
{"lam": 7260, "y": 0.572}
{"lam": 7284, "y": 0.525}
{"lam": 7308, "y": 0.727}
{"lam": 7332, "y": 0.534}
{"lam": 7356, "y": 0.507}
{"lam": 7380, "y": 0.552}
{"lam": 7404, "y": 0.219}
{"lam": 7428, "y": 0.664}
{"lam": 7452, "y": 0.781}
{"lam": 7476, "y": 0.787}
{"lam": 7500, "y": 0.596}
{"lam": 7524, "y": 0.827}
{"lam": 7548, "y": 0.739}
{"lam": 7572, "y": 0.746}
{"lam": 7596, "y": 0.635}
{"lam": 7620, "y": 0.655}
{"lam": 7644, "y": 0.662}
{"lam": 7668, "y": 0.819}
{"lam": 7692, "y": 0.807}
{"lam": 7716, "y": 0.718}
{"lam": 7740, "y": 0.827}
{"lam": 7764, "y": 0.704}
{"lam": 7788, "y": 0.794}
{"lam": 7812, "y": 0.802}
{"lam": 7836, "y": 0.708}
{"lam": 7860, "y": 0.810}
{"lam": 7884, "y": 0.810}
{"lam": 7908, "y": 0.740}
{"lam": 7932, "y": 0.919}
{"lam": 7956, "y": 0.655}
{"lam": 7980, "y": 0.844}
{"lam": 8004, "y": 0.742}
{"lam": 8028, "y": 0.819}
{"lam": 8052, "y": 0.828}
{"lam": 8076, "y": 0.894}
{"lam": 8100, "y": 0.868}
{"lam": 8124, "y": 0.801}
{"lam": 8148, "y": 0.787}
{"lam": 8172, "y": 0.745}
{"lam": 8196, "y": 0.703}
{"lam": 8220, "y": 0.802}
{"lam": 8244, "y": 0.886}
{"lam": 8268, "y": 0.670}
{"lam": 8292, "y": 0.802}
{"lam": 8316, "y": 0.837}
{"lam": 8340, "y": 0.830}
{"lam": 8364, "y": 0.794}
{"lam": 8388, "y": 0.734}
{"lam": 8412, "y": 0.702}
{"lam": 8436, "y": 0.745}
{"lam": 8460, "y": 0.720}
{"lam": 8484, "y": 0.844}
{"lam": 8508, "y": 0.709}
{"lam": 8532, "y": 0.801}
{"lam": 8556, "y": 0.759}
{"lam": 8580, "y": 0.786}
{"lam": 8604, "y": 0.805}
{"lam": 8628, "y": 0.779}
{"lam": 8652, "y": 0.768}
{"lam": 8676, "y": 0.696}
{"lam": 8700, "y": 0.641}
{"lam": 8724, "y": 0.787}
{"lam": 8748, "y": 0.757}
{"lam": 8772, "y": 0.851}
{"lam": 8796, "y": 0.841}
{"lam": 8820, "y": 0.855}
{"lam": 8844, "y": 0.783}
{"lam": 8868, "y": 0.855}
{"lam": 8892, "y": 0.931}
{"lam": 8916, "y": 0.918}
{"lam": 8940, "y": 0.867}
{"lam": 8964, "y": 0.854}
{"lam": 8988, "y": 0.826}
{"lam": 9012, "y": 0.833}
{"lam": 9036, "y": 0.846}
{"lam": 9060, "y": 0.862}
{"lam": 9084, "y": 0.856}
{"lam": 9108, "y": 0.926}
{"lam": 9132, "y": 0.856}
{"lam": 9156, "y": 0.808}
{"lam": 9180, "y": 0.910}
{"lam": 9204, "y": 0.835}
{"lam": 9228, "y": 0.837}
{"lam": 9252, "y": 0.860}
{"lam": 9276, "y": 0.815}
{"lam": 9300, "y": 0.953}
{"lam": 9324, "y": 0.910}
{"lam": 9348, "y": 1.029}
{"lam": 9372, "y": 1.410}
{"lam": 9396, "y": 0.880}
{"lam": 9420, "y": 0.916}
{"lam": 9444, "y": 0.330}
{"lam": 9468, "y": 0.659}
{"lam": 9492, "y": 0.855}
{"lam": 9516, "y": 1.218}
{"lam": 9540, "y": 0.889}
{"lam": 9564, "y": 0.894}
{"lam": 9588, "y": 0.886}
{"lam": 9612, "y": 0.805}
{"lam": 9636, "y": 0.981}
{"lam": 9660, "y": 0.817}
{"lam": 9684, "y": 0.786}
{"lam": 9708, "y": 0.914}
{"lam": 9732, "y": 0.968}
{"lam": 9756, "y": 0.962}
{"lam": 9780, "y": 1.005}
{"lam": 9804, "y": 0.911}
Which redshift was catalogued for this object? 0.68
